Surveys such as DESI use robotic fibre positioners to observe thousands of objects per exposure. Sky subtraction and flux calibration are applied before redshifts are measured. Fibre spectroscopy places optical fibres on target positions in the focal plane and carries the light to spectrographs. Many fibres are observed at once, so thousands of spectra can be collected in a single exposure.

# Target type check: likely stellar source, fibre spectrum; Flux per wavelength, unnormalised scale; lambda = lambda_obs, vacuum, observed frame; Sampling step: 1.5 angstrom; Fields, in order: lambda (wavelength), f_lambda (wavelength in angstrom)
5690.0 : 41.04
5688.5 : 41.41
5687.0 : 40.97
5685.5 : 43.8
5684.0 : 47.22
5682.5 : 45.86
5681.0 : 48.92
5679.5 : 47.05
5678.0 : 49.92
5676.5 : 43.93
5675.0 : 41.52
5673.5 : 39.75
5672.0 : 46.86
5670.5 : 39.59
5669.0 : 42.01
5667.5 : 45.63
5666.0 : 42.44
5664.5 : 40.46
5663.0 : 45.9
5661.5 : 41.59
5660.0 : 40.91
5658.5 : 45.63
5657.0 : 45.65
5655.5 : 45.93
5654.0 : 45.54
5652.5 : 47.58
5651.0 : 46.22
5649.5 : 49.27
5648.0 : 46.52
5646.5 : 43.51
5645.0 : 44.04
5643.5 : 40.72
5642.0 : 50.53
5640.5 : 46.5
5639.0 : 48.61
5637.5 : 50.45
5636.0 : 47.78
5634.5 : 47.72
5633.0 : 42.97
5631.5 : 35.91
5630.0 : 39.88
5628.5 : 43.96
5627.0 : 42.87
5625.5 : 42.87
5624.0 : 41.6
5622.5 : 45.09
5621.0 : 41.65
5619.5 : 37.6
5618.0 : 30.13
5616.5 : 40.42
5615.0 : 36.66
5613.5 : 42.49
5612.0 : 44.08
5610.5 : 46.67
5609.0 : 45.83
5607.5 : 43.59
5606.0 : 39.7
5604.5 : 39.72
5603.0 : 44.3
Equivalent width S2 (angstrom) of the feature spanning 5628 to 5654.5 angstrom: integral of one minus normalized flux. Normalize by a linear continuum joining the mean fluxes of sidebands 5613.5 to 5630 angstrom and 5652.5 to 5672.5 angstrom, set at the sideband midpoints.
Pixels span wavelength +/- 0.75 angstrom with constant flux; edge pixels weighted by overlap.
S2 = -2.15 angstrom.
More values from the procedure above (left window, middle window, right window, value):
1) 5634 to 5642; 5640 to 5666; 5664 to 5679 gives 0.65 angstrom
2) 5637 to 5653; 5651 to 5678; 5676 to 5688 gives 1.42 angstrom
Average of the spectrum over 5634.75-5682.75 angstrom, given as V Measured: 45.2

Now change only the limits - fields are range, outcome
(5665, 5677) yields 42.6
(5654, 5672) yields 43.5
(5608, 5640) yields 42.7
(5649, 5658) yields 46.6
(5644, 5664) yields 45.1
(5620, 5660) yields 44.8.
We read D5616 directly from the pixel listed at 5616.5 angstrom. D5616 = 40.42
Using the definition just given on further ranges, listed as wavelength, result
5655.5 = 45.93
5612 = 44.08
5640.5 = 46.5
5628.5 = 43.96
